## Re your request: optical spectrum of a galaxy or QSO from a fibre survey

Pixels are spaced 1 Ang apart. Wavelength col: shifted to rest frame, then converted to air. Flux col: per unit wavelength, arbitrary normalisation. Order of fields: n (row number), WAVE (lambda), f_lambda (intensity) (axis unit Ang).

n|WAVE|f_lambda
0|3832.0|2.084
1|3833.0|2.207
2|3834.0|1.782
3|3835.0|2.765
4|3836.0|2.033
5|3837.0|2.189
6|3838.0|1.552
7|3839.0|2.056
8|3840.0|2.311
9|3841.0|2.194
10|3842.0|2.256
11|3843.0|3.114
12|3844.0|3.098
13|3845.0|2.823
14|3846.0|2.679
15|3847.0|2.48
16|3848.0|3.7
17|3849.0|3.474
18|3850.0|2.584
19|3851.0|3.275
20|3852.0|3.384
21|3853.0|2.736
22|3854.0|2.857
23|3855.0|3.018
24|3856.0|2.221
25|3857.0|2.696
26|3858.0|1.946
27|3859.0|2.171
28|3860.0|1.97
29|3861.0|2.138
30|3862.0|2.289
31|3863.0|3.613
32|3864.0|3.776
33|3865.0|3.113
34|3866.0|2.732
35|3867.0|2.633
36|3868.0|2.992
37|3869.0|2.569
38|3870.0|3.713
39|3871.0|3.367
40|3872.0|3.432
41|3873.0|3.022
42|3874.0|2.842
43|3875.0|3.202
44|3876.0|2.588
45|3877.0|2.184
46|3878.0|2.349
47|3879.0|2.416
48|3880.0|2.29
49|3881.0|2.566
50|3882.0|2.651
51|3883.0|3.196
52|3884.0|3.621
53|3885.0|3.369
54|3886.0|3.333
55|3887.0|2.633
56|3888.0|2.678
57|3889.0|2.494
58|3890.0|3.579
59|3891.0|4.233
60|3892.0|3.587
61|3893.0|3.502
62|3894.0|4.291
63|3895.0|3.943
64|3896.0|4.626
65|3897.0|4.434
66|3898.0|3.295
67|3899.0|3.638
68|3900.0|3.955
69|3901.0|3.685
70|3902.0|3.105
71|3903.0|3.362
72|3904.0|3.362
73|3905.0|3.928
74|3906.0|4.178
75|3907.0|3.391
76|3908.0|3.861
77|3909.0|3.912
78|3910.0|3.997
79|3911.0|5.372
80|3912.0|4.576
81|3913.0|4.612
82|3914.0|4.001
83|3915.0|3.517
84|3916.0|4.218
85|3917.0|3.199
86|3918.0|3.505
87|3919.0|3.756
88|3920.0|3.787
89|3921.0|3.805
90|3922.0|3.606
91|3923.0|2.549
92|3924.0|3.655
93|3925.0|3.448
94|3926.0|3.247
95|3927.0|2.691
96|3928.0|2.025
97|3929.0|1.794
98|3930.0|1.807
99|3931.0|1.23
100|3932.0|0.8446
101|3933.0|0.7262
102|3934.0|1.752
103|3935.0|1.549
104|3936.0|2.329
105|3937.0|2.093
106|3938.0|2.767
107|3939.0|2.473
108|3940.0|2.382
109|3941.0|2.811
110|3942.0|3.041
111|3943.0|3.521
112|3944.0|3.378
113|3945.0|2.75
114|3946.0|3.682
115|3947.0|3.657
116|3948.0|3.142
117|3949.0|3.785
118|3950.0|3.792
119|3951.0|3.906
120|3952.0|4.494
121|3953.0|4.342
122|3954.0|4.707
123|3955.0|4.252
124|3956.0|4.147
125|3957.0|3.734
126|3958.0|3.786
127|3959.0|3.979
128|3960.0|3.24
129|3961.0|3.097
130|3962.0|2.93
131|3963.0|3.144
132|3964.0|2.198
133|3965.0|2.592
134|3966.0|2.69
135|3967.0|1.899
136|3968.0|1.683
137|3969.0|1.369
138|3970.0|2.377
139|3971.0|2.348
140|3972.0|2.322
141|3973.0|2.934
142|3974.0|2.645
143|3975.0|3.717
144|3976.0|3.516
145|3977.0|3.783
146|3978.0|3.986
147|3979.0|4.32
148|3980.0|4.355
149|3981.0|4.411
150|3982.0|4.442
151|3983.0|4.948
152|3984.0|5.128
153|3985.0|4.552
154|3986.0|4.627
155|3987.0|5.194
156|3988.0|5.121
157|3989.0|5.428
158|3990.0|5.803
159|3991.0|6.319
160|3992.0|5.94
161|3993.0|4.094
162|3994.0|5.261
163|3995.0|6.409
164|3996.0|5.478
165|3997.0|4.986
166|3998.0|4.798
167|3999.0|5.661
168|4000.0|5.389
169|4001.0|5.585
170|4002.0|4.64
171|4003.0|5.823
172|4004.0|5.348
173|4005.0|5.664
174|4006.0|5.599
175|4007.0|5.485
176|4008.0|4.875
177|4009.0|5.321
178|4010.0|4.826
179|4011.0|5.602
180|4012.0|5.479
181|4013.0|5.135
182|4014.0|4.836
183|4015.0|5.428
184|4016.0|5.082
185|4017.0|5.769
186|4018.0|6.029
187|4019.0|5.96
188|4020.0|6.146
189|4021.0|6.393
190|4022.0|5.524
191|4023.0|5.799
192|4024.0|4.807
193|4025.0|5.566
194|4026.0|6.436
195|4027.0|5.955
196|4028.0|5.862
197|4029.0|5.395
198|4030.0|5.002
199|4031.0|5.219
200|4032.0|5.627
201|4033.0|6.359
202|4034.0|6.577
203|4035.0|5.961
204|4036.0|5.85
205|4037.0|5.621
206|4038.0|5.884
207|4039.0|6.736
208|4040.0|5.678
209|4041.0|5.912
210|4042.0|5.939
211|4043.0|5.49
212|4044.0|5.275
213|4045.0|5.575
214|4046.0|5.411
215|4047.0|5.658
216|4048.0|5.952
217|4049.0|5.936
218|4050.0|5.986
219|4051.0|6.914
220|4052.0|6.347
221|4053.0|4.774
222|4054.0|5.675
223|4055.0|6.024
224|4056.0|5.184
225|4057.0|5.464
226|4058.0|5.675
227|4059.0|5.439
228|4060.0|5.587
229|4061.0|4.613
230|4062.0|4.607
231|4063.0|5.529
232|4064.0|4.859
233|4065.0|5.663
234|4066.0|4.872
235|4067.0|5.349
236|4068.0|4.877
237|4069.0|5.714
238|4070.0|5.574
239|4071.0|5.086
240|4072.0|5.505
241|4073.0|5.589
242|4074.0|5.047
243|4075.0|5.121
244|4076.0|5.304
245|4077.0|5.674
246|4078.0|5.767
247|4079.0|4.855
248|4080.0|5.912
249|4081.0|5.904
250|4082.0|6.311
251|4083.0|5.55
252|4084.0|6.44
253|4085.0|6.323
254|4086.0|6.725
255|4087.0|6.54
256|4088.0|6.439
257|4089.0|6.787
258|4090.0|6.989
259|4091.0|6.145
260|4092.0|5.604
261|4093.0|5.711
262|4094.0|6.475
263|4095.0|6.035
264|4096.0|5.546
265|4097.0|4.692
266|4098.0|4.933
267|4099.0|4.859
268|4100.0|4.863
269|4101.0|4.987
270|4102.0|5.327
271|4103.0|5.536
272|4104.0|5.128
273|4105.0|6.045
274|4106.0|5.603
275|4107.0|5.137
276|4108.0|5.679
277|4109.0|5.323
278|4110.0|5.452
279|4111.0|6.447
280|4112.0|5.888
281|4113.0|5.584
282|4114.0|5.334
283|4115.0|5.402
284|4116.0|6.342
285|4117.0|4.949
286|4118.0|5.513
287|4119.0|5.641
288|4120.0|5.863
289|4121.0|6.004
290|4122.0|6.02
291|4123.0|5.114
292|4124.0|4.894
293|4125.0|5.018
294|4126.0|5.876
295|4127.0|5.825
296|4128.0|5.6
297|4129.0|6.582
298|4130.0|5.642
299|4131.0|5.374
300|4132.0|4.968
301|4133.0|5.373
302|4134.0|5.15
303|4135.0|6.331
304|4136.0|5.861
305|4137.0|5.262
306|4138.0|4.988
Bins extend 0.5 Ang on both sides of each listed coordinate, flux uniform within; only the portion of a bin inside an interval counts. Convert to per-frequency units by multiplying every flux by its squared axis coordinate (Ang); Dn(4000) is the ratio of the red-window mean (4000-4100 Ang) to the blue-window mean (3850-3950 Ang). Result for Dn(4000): 1.96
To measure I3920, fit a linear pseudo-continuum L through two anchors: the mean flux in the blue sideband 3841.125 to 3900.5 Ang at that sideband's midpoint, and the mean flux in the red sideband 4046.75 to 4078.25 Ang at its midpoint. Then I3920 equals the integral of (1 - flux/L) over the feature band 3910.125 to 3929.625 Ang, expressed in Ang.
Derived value 0.5 Ang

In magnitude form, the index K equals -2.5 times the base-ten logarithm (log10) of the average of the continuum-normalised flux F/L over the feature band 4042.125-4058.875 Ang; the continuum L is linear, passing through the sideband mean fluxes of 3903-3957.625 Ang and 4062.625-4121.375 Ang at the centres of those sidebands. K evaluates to -0.138 mag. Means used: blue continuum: 3.28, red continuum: 5.63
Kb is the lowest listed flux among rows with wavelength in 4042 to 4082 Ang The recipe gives 4.607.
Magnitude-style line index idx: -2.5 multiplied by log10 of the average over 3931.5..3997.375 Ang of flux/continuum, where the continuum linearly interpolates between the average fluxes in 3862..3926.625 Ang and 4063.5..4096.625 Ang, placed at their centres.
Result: 0.21 mag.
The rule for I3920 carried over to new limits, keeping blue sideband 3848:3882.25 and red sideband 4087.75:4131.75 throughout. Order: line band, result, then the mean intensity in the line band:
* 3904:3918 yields -2.86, 4.01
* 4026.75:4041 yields -3.24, 5.84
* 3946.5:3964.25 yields 0.63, 3.71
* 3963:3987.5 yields 4.11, 3.41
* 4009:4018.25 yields -1.66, 5.33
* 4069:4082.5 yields -0.72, 5.52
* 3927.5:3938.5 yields 5.73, 1.72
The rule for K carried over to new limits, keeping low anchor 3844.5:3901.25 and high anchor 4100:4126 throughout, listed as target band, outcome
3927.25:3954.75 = 0.334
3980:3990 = -0.163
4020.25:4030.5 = -0.225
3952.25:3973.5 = 0.284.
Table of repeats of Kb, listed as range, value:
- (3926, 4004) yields 0.7262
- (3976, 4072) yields 3.516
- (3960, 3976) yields 1.369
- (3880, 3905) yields 2.29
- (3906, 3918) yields 3.199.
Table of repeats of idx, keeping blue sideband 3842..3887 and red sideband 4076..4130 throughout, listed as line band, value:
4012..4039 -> -0.192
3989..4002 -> -0.224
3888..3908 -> -0.135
